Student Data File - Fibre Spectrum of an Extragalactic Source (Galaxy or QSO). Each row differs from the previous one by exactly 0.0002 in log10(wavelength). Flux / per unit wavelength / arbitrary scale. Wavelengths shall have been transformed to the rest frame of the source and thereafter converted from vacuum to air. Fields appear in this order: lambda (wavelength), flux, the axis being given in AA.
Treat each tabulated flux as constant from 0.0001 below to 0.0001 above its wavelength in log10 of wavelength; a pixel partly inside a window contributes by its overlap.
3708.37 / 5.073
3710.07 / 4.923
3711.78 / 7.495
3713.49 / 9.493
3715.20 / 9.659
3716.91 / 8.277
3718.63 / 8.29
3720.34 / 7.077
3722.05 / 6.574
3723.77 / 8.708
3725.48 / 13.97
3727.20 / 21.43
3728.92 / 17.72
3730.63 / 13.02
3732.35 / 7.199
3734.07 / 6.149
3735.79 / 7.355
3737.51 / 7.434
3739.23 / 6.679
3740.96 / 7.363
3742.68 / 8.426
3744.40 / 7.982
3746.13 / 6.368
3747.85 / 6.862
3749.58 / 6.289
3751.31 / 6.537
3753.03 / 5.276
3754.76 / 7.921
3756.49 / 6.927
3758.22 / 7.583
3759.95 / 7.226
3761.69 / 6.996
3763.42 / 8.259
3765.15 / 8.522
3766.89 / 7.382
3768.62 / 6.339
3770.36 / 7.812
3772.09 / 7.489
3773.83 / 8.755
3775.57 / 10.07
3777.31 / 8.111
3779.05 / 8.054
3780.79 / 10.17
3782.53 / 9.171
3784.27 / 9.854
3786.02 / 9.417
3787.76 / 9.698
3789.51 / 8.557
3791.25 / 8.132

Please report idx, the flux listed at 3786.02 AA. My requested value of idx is 9.417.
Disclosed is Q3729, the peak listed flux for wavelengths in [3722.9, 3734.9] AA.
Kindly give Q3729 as 21.43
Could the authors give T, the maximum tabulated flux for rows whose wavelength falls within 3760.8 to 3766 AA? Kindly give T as 8.522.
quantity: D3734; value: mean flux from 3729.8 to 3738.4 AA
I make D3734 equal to 8.21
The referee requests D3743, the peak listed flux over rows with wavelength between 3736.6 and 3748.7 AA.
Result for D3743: 8.426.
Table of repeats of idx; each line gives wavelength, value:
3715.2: 9.659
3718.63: 8.29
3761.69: 6.996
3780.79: 10.17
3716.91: 8.277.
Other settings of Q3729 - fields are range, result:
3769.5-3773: 7.812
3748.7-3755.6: 7.921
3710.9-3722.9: 9.659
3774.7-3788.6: 10.17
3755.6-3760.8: 7.583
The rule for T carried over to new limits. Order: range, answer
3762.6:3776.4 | 10.07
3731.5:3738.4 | 7.434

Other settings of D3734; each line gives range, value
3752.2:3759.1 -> 6.94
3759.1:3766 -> 7.75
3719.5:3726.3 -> 9.07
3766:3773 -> 7.27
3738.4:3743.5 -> 7.48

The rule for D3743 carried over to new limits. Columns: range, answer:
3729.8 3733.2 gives 13.02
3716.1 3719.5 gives 8.29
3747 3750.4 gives 6.862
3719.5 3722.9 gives 7.077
